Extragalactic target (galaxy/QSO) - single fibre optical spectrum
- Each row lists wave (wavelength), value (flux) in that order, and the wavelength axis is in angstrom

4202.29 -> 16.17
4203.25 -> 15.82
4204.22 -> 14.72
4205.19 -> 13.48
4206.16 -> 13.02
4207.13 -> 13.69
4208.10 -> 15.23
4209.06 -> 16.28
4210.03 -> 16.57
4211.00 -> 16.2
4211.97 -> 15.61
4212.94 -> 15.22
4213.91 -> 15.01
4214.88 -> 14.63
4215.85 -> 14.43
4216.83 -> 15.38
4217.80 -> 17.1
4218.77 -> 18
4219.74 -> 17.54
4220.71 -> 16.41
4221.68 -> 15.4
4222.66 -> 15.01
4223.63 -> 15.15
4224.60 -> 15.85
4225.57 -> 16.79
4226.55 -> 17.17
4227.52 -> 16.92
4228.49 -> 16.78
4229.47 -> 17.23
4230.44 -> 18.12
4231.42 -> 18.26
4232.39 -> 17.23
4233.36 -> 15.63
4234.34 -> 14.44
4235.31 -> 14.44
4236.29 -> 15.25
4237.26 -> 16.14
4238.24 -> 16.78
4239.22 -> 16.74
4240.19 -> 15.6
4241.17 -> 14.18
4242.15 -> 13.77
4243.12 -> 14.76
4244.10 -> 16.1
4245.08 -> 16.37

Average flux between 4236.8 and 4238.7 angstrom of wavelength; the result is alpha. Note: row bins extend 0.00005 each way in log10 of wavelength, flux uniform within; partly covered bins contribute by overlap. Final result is 16.4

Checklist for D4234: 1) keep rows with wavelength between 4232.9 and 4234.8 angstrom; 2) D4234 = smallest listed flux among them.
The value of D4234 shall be 14.44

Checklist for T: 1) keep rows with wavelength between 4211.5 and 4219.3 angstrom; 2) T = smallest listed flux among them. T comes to 14.43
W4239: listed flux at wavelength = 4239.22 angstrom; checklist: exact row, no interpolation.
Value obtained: 16.74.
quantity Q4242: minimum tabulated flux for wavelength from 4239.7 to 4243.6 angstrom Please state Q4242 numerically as 13.77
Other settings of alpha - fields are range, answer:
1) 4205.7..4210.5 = 15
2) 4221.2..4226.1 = 15.6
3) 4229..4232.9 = 17.7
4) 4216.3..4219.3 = 16.8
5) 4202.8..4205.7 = 14.6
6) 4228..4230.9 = 17.4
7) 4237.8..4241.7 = 15.8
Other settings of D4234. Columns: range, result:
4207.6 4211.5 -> 15.23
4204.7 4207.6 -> 13.02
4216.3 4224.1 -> 15.01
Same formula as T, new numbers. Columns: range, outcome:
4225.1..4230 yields 16.78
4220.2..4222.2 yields 15.4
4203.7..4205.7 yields 13.48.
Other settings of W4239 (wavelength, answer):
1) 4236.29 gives 15.25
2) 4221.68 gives 15.4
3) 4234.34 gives 14.44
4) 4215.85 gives 14.43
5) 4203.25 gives 15.82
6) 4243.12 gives 14.76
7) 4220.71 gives 16.41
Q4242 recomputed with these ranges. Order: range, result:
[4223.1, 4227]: 15.15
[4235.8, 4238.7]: 15.25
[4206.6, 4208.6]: 13.69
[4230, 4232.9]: 17.23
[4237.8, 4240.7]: 15.6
